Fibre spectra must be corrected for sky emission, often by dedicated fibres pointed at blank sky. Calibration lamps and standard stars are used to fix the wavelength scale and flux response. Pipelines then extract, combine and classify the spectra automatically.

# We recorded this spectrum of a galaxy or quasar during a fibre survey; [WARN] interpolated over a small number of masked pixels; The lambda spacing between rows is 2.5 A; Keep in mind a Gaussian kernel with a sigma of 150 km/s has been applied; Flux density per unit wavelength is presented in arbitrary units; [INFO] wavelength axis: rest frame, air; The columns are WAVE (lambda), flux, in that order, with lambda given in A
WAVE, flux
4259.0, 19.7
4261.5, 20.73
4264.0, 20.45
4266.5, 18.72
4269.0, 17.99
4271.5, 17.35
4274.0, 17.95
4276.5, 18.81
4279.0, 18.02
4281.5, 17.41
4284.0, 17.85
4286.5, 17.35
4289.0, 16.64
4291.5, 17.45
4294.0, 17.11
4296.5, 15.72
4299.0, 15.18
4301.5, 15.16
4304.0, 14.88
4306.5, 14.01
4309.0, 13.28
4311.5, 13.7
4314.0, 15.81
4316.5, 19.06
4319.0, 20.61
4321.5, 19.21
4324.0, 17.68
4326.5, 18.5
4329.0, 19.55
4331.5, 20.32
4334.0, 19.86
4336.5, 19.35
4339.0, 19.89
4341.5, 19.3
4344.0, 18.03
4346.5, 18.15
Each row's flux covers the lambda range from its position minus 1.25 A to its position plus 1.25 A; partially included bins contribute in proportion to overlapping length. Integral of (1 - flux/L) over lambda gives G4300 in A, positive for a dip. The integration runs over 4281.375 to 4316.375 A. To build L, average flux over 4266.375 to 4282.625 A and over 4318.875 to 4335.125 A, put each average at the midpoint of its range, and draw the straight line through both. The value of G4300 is 5.1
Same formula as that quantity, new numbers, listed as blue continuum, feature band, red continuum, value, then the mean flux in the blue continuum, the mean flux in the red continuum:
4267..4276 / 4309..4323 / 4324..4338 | 1.3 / 17.9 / 19.4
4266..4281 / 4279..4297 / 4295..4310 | -0.9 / 18.1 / 14.8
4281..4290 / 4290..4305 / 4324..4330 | 1.5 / 17.3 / 18.7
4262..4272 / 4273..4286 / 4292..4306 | -0.3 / 18.9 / 15.6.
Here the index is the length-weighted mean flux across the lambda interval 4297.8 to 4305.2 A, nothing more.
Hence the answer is 15.1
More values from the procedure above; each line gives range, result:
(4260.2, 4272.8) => 19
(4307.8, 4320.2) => 16.5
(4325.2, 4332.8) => 19.4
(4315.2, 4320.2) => 19.8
